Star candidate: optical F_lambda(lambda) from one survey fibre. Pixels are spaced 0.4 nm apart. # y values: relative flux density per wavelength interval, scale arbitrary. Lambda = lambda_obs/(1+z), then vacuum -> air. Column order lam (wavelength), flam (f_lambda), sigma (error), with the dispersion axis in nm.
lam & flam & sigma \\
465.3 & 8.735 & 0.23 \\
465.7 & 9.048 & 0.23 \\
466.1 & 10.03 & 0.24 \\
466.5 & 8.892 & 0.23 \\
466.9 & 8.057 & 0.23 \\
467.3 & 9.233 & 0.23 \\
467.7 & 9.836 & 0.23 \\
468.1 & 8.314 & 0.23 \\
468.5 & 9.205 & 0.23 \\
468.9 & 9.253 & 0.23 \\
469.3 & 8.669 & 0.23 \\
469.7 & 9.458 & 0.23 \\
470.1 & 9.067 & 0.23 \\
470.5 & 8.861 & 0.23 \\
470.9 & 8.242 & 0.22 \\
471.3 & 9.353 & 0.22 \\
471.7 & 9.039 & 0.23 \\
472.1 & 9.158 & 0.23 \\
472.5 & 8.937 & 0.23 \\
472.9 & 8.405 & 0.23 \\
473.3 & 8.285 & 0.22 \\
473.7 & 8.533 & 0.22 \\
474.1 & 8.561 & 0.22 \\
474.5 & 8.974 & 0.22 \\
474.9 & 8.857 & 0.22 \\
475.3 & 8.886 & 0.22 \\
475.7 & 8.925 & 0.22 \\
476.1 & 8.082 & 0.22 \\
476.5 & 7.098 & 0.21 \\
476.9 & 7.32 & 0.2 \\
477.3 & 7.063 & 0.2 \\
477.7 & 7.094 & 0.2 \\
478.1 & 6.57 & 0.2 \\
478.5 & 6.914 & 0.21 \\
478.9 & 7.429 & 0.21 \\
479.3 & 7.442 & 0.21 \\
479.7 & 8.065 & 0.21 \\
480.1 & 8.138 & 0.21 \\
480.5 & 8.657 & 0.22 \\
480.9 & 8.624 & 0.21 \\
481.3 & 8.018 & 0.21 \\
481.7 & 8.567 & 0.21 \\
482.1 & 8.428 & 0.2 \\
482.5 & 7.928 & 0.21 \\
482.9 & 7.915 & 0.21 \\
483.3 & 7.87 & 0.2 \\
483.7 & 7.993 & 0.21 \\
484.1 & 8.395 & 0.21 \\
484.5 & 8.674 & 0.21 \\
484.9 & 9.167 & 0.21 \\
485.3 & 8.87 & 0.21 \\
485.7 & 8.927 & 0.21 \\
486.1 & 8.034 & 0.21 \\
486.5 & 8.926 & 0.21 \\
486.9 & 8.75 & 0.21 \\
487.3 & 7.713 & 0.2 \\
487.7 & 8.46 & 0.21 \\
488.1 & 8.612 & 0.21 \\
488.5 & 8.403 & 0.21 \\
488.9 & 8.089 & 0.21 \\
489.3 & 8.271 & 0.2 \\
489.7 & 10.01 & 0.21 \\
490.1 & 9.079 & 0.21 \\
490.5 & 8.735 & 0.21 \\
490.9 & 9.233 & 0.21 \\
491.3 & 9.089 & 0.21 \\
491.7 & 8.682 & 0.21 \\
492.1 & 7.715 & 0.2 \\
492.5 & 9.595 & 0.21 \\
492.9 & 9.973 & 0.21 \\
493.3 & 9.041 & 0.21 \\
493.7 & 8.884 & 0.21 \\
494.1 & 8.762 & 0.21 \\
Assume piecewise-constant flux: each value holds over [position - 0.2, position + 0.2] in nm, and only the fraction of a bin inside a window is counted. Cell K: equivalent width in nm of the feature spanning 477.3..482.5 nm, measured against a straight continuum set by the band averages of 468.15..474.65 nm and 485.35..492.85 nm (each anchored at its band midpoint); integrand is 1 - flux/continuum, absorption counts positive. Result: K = 0.58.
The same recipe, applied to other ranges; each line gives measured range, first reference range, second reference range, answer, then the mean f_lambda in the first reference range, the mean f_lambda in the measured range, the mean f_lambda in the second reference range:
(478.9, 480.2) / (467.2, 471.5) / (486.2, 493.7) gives 0.16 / 9.04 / 7.79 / 8.79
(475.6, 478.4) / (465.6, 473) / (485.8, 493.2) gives 0.48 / 9.01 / 7.38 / 8.75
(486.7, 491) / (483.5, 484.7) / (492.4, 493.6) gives 0.14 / 8.35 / 8.66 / 9.48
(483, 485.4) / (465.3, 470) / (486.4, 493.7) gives 0.11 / 9.07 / 8.46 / 8.8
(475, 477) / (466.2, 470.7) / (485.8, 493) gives 0.17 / 9.01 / 8.14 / 8.73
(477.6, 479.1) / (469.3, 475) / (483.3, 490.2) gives 0.30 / 8.83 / 7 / 8.58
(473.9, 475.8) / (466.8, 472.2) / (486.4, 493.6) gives 0.02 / 9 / 8.84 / 8.8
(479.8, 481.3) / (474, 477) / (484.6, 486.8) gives 0.03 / 8.36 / 8.39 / 8.78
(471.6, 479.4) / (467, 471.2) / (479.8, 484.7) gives 0.52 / 9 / 8.07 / 8.26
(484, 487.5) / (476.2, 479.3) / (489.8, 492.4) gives -0.20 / 7.13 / 8.61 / 8.84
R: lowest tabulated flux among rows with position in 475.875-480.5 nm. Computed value 6.57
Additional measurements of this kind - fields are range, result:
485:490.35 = 7.713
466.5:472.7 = 8.057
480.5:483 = 7.915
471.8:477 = 7.098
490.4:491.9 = 8.682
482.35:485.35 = 7.87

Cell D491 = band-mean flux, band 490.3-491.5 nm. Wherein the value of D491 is 9.02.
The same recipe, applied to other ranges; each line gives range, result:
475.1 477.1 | 8.06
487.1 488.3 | 8.26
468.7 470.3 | 9.11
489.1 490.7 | 9.02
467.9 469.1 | 8.92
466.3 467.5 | 8.73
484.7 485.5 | 9.02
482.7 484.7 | 8.17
